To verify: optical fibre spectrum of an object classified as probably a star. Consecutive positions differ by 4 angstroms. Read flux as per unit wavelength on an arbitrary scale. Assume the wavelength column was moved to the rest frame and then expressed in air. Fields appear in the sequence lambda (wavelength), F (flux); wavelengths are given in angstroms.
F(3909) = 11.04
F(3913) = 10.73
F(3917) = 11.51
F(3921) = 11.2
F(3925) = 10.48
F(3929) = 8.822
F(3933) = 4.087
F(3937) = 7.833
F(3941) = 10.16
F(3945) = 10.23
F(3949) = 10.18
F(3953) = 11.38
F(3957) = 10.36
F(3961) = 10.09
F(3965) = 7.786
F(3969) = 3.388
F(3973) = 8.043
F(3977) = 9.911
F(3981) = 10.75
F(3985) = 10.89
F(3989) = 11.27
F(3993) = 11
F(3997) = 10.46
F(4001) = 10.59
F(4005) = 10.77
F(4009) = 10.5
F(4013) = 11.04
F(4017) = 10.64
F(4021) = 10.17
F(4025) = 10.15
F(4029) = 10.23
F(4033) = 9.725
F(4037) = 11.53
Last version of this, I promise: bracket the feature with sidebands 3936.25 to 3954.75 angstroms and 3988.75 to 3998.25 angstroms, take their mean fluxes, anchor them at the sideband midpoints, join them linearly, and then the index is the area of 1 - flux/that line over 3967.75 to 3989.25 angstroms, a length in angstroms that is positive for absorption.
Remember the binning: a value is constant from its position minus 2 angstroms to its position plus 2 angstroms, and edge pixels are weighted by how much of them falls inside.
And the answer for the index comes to 3.2 angstroms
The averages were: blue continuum 10.1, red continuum 10.9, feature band 9.06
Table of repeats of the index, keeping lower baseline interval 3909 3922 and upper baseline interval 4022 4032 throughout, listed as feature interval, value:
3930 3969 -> 7.2 angstroms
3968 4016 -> 1.8 angstroms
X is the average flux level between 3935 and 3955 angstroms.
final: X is 9.96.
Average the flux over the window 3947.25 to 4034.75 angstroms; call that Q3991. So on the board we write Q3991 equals 9.97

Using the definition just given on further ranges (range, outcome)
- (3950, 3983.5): 9.03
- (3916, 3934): 9.38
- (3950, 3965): 10.2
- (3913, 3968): 9.48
